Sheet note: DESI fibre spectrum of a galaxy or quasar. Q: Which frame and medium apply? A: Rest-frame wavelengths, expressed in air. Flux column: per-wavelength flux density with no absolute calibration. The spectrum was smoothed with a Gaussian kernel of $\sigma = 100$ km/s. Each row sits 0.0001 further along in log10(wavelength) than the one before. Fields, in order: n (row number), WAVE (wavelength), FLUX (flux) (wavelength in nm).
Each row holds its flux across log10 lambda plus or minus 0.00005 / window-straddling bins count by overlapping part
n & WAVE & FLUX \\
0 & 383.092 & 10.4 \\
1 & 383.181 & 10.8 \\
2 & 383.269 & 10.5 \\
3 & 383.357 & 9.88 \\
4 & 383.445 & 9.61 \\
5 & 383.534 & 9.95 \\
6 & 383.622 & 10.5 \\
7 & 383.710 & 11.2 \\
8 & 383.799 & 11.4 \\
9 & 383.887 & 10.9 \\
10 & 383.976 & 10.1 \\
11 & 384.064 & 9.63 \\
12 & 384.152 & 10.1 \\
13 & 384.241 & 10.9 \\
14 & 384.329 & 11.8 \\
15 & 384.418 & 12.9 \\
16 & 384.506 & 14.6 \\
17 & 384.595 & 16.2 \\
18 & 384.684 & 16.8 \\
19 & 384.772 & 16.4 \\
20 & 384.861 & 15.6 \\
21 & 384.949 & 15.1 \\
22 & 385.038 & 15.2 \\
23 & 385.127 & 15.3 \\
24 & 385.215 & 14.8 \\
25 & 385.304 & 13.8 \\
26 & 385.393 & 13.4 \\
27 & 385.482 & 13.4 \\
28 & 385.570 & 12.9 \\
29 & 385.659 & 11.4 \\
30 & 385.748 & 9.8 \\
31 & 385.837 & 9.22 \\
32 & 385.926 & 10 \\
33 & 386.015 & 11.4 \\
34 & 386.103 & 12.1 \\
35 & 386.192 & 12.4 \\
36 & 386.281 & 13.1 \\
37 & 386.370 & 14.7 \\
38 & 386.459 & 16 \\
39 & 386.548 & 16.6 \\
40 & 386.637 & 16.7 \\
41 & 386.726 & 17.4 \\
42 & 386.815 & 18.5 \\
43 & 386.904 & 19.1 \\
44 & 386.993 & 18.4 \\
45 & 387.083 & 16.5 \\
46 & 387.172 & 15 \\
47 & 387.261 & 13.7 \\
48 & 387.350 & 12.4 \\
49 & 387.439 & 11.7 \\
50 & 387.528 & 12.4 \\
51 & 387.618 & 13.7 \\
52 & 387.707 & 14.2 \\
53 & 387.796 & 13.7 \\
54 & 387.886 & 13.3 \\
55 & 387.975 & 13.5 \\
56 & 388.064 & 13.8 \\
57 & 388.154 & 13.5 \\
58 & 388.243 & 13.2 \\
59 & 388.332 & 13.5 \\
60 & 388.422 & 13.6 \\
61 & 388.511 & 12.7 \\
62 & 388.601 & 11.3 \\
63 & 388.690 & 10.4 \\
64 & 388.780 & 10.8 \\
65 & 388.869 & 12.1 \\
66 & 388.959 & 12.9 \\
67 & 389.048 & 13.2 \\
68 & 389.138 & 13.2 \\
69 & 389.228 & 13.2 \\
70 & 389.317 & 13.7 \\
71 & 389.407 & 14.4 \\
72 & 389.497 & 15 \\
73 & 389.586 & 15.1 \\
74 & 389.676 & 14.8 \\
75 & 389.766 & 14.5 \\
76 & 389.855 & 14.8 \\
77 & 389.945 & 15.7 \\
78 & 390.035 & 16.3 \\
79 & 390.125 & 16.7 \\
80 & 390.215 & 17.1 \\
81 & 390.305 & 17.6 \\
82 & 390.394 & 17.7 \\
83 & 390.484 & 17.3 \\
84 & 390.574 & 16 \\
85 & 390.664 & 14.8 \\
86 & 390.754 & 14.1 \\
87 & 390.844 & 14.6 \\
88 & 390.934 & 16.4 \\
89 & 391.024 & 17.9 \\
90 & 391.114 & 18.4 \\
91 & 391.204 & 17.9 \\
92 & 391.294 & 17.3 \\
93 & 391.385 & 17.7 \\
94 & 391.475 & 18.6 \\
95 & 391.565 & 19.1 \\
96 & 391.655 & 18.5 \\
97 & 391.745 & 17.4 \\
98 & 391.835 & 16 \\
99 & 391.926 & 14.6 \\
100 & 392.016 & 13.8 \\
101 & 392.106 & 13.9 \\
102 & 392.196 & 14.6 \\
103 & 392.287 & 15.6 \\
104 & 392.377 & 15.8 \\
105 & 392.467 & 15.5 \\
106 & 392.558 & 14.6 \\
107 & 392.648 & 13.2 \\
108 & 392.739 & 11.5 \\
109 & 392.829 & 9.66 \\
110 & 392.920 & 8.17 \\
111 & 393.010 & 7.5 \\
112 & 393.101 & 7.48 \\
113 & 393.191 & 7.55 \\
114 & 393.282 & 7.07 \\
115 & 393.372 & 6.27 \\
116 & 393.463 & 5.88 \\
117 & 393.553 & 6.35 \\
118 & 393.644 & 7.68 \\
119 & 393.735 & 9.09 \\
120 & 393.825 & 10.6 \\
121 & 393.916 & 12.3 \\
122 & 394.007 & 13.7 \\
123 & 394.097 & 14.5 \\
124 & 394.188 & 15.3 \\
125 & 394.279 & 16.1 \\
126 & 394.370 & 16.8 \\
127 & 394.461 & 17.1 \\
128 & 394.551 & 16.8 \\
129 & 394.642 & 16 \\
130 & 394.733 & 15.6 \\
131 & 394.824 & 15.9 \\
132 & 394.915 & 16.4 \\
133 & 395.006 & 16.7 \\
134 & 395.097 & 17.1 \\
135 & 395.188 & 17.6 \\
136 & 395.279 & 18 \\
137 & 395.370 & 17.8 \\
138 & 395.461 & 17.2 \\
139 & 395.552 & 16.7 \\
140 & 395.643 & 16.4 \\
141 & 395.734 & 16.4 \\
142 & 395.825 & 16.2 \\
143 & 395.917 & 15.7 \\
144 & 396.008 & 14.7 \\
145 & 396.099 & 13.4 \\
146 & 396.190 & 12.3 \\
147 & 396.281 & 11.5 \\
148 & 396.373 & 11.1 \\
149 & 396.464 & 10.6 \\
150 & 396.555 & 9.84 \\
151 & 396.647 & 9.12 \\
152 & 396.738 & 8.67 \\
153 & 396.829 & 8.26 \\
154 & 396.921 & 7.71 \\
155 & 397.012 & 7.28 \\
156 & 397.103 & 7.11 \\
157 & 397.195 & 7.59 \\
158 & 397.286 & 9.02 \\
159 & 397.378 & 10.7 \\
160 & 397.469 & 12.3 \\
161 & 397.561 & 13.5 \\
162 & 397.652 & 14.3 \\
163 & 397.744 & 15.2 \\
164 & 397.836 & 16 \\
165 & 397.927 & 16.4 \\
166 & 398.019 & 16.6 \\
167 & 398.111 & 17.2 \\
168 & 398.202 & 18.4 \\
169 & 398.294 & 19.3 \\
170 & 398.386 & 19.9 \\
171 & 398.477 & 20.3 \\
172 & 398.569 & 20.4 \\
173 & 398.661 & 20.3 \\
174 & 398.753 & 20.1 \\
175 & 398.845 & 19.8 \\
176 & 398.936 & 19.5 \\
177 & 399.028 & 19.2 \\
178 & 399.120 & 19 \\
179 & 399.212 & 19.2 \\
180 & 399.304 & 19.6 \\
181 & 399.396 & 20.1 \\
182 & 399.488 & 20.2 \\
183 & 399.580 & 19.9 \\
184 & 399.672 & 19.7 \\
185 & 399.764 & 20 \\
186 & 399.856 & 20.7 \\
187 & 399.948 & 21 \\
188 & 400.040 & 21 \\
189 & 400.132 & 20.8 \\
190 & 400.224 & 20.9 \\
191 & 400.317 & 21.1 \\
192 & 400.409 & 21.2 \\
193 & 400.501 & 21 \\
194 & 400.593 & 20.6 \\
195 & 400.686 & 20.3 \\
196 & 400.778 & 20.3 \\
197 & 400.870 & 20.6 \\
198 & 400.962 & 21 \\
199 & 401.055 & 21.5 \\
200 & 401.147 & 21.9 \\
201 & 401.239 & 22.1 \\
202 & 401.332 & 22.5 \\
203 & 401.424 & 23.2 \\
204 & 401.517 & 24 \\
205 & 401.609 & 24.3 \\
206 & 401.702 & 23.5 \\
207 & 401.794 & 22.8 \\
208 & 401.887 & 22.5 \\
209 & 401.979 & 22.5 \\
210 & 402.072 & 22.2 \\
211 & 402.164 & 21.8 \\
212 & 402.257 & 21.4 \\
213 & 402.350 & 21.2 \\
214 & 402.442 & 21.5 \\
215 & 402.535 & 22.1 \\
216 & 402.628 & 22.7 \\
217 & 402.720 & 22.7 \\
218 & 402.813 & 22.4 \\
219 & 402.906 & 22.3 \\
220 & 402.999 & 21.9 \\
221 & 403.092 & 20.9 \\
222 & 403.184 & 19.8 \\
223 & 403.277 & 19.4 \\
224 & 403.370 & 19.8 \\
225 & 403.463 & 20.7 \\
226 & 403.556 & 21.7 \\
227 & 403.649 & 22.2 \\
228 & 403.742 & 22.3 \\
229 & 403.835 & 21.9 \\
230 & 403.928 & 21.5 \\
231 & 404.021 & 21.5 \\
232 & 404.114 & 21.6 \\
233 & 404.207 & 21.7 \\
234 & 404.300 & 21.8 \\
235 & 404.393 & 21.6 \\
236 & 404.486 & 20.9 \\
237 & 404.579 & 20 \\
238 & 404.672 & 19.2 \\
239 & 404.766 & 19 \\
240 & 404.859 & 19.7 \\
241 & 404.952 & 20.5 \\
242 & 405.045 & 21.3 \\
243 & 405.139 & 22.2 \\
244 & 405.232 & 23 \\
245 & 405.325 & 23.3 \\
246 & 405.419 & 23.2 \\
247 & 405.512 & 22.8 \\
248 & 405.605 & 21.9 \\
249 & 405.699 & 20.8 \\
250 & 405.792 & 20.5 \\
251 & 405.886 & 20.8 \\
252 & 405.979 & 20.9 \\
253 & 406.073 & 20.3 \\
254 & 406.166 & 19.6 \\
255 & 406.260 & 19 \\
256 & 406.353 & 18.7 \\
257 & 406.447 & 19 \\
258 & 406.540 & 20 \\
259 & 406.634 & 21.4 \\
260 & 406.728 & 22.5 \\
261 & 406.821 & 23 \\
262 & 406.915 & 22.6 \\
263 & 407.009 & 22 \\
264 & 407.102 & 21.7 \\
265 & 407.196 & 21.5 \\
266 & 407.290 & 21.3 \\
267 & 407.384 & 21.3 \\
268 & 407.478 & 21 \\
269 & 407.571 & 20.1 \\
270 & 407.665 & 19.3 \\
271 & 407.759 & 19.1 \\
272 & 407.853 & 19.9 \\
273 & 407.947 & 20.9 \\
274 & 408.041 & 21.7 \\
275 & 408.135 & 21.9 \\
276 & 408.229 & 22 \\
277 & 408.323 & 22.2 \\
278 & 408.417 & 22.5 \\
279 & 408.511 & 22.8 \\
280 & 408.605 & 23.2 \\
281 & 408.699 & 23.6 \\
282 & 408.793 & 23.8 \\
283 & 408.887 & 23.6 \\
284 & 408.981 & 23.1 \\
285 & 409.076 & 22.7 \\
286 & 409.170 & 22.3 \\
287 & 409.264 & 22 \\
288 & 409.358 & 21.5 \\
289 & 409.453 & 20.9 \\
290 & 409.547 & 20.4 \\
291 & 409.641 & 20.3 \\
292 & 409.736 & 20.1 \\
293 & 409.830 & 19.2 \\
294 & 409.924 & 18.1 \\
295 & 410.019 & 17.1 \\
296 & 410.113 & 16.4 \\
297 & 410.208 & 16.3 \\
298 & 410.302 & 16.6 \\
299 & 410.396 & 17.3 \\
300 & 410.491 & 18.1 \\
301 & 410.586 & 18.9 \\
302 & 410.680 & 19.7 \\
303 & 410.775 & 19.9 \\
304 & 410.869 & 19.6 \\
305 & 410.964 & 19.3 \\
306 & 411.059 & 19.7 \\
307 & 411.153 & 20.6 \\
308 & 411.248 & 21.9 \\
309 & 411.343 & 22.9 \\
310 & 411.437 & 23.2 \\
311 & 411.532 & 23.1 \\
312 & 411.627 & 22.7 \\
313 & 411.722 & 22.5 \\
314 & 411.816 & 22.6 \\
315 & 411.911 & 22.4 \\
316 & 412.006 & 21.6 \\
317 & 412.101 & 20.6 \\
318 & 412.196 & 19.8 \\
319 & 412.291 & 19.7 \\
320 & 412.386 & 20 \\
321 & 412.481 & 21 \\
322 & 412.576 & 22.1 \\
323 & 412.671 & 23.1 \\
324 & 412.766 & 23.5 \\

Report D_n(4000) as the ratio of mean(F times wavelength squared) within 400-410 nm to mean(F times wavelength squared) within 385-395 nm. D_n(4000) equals 1.7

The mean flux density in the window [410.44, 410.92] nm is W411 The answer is 19.2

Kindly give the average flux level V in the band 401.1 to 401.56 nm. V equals 22.7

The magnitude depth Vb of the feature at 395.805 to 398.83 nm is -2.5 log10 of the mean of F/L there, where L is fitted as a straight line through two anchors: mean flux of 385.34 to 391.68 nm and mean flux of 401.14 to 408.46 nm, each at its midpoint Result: 0.32 mag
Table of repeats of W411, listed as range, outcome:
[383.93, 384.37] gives 10.5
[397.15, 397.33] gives 8.32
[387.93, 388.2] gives 13.6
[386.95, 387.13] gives 17.3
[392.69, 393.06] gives 9.2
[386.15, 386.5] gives 14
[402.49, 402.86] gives 22.5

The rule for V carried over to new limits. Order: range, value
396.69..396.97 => 8.22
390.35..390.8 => 16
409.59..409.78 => 20.2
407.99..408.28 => 21.9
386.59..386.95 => 17.9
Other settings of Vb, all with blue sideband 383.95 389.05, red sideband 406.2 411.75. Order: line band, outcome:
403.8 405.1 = -0.08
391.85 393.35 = 0.29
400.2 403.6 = -0.17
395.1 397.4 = 0.31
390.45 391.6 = -0.13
